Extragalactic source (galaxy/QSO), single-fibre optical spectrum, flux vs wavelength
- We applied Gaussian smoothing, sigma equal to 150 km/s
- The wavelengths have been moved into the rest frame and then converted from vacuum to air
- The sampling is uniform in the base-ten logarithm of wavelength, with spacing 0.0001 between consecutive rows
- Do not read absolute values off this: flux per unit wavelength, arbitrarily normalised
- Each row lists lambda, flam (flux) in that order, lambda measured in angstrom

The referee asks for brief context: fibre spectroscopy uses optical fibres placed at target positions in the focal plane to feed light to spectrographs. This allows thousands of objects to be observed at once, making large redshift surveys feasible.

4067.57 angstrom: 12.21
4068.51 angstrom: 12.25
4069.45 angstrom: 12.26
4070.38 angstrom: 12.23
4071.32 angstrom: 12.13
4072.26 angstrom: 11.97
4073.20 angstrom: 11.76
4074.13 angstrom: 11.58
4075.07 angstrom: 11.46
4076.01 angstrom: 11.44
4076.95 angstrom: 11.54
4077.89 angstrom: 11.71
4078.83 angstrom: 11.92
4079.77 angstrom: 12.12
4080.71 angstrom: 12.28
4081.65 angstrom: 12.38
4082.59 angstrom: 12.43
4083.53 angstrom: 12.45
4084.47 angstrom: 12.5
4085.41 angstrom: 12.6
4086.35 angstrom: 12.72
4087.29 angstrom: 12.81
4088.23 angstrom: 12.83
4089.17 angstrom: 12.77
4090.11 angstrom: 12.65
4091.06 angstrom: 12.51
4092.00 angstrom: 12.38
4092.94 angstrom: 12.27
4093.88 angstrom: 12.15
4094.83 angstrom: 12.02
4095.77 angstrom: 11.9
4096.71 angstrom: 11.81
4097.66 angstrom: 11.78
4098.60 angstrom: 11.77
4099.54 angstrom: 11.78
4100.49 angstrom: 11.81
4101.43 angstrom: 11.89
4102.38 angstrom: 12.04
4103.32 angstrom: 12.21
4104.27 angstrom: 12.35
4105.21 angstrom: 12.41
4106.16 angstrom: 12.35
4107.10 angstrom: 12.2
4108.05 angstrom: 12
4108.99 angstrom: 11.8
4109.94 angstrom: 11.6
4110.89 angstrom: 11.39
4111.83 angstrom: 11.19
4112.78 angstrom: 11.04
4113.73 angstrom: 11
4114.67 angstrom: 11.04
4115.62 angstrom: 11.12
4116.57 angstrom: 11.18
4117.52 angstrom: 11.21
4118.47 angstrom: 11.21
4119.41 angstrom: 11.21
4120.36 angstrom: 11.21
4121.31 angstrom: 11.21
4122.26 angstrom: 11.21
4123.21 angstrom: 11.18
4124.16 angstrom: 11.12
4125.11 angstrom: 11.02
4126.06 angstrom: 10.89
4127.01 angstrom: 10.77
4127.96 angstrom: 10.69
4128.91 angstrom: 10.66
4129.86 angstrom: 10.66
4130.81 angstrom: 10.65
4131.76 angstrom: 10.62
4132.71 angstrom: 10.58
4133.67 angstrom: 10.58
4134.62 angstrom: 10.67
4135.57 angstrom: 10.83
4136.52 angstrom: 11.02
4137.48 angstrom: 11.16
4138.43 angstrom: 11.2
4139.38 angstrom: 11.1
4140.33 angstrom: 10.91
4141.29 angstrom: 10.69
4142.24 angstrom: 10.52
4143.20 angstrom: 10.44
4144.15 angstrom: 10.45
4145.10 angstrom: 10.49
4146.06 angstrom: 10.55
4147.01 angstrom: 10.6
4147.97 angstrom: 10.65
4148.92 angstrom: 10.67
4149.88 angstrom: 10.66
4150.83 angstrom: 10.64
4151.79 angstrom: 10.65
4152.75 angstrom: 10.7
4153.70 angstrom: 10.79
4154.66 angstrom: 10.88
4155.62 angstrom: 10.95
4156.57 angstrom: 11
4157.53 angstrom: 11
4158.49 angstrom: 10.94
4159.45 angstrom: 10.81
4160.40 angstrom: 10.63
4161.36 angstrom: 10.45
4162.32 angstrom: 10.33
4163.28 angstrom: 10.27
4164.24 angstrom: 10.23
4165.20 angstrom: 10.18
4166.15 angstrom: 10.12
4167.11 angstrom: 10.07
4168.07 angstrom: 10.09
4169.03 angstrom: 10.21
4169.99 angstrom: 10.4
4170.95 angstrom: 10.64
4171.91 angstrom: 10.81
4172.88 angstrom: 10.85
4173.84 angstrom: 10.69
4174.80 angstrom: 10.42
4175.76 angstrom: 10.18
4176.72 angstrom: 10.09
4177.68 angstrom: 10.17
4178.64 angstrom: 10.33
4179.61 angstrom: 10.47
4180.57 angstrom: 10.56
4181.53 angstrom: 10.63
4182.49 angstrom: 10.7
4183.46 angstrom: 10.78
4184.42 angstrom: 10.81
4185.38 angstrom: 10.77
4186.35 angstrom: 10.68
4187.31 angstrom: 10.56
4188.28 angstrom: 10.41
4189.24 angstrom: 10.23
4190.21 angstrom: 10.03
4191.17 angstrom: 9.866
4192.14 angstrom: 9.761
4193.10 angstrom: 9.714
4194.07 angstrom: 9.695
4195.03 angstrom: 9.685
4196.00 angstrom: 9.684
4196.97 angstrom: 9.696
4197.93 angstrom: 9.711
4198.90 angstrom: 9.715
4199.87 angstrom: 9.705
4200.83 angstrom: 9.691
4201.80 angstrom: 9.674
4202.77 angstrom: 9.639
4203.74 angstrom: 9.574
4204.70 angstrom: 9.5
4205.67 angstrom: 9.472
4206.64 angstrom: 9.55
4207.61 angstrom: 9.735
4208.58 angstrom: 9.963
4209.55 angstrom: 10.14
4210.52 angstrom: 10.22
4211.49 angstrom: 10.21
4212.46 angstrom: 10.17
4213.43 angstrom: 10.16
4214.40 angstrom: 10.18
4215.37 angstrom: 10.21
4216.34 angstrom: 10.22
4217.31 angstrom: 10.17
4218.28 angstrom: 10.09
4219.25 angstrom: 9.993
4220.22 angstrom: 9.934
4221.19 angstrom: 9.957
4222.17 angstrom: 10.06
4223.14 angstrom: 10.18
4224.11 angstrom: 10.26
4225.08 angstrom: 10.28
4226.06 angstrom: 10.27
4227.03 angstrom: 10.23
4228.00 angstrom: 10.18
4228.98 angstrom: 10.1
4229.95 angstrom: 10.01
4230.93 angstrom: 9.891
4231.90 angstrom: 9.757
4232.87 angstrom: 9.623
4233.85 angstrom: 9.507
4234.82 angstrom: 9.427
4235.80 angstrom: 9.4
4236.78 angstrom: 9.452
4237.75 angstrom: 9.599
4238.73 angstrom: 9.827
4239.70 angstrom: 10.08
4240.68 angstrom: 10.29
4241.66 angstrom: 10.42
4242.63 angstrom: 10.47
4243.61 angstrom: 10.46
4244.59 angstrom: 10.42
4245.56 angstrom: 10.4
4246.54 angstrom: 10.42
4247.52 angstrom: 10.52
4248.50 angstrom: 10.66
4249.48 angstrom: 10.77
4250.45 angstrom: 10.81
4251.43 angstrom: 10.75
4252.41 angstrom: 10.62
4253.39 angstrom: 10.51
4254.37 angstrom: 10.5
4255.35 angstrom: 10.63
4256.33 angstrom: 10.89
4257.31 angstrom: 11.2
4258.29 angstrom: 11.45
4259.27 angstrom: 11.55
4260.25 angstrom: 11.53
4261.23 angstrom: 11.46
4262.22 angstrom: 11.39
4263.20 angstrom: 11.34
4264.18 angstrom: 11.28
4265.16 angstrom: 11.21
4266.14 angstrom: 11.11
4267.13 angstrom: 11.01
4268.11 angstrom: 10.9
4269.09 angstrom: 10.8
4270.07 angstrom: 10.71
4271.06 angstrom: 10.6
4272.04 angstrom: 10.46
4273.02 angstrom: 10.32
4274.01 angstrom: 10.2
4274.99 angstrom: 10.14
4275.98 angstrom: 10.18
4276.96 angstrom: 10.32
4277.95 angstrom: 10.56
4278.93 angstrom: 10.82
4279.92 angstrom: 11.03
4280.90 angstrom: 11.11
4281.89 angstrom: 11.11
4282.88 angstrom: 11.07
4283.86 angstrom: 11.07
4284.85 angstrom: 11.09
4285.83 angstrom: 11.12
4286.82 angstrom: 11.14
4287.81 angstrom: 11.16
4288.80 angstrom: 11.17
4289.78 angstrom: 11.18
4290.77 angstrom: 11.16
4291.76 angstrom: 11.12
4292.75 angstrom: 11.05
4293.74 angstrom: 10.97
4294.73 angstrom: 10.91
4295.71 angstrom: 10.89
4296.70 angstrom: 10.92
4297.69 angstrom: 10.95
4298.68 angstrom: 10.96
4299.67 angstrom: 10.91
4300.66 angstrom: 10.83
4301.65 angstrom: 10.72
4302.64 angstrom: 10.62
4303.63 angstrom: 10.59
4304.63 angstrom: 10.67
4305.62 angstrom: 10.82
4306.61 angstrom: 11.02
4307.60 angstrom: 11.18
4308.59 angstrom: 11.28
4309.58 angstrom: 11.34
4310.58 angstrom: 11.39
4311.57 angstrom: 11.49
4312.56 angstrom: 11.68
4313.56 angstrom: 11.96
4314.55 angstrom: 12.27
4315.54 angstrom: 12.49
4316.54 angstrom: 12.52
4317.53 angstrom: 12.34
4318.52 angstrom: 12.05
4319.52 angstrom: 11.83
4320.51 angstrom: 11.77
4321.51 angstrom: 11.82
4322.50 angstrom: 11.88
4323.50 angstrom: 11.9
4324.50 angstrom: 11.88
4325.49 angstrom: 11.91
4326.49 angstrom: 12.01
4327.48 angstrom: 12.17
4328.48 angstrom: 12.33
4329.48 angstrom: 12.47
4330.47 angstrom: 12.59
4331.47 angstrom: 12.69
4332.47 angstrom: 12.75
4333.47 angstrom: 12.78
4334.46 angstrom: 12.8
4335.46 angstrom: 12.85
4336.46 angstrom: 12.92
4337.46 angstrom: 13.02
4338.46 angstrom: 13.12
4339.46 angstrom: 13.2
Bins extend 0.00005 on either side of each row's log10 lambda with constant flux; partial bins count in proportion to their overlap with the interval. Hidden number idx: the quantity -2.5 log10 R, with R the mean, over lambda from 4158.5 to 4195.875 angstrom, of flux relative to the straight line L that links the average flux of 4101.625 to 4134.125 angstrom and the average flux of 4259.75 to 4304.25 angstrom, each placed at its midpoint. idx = 0.08 mag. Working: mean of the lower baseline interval 11.3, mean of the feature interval 10.4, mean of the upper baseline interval 10.9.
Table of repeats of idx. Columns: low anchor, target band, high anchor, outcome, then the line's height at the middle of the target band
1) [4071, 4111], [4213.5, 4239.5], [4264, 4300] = 0.131 mag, 11.2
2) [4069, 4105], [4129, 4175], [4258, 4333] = 0.120 mag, 11.9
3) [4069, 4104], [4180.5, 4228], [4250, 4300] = 0.134 mag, 11.4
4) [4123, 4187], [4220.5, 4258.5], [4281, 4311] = 0.063 mag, 10.9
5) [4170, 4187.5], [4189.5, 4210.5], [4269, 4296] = 0.094 mag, 10.6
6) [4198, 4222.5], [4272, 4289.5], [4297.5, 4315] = 0.002 mag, 10.8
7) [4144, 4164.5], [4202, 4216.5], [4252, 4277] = 0.089 mag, 10.8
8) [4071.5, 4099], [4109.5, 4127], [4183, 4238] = 0.040 mag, 11.6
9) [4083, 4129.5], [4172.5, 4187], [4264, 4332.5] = 0.101 mag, 11.6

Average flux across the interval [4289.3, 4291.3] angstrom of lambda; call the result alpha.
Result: 11.1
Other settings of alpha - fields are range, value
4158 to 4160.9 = 10.8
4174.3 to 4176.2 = 10.3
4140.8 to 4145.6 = 10.5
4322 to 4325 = 11.9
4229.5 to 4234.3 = 9.75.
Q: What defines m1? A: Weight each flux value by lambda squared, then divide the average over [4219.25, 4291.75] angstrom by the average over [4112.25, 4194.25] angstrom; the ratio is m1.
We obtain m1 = 1.04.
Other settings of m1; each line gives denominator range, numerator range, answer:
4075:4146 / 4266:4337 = 1.08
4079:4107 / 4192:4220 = 0.85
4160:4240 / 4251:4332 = 1.16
